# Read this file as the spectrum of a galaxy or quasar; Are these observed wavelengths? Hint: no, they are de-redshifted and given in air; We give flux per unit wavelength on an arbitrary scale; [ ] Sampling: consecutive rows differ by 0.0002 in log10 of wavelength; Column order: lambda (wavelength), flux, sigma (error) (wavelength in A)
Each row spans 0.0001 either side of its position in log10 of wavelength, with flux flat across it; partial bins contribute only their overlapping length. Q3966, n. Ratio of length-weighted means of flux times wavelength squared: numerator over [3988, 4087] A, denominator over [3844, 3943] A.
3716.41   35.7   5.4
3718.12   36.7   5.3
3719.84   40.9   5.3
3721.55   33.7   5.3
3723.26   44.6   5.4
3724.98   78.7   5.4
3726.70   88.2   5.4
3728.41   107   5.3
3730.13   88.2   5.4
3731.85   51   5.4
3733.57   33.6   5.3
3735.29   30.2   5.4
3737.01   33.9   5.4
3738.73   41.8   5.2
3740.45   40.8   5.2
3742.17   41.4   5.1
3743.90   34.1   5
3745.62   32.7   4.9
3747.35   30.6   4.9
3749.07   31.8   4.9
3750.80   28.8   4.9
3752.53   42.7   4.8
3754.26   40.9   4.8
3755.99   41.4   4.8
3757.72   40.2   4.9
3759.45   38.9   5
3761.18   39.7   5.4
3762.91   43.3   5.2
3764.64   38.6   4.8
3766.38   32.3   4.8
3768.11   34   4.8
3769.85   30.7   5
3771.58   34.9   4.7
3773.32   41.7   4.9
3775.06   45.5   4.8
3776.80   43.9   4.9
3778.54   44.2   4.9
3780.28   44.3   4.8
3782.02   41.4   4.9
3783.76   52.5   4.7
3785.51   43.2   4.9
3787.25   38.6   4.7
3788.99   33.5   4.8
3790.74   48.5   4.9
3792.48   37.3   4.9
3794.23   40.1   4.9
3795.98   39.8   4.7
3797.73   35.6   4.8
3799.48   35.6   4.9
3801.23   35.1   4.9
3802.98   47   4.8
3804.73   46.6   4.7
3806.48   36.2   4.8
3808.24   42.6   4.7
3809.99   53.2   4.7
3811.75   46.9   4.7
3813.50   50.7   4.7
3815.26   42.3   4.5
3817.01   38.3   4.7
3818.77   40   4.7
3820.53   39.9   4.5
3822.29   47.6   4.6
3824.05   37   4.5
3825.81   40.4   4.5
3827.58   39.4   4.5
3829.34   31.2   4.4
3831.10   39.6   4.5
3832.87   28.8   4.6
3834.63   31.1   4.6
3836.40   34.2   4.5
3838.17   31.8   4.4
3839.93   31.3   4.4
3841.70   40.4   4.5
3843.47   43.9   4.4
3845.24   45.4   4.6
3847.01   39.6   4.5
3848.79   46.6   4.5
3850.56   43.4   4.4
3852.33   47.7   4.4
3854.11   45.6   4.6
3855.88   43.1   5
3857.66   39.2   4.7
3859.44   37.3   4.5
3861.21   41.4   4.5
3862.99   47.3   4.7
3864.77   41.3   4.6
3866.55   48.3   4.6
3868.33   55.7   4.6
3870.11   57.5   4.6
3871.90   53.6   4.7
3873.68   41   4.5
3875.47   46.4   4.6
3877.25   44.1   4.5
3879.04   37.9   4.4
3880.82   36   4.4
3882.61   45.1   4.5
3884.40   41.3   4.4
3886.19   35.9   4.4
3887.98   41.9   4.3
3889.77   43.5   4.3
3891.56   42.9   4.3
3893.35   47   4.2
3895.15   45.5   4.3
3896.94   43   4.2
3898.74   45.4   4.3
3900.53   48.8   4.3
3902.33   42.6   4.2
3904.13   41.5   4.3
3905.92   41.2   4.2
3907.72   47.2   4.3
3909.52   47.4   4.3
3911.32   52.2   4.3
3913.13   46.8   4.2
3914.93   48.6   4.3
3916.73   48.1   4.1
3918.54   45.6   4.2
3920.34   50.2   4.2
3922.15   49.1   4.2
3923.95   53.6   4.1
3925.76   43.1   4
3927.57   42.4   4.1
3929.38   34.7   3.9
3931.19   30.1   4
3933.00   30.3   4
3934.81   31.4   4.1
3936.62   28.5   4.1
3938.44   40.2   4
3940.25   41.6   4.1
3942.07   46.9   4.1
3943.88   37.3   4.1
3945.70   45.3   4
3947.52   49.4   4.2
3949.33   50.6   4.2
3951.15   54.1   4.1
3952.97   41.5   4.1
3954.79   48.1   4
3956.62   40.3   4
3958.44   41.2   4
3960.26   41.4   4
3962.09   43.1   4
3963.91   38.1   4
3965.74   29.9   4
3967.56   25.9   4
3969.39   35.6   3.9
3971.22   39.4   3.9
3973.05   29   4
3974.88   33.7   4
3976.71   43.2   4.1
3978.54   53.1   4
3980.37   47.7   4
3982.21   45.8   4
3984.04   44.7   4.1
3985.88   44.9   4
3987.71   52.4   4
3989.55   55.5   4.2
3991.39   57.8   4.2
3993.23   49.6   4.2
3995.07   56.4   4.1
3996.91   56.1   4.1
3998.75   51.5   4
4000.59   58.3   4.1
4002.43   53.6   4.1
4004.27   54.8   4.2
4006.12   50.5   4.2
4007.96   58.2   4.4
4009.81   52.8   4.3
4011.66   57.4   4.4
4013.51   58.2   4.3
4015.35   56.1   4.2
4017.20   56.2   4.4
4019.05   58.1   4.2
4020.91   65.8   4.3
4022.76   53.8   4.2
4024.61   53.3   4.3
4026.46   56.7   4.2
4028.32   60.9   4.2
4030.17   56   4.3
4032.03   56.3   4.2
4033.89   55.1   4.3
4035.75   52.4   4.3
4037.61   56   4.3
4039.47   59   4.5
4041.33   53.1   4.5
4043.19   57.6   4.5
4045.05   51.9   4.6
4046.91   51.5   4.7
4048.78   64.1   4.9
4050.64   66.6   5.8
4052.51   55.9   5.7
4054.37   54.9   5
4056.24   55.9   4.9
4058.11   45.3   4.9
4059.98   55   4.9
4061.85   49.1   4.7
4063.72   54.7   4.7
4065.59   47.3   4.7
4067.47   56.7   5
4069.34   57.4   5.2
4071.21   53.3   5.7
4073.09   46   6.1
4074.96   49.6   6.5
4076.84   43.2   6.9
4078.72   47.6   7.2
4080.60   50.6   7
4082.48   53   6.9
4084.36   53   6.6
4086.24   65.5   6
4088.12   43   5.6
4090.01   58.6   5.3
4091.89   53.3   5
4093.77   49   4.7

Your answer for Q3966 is 1.35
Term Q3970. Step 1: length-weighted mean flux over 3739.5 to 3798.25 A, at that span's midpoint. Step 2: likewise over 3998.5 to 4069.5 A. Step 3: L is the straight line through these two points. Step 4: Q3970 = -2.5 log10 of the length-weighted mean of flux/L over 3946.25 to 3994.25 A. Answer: 0.18 mag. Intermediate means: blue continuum 39.1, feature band 43.7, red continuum 55.6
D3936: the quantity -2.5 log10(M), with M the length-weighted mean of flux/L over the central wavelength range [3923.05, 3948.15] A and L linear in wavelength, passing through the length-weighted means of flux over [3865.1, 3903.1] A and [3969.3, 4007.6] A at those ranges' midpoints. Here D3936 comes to 0.18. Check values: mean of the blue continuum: 44.9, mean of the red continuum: 48.7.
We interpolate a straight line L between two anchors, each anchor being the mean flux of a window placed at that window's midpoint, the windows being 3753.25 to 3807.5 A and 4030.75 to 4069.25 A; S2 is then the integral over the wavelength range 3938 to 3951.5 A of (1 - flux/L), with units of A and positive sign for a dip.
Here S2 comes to 1.0 A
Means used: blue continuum 40.2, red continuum 55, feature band 45.5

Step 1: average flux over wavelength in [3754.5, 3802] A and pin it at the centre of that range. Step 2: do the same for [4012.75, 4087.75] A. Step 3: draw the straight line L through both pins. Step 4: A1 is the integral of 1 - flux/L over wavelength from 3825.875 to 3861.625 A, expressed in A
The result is 3.6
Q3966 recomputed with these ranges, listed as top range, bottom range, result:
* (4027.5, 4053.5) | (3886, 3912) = 1.37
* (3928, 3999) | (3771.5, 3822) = 1.10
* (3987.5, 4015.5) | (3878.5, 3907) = 1.36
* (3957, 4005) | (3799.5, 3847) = 1.23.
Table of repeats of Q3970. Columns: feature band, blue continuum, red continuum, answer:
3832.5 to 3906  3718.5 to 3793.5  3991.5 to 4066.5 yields 0.14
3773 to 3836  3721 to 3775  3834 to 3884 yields 0.06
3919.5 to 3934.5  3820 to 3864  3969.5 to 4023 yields 0.12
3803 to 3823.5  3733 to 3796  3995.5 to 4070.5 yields -0.06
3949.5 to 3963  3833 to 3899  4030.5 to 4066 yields 0.10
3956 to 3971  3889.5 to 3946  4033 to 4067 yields 0.26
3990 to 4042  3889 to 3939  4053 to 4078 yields -0.15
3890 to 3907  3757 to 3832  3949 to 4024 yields 0.02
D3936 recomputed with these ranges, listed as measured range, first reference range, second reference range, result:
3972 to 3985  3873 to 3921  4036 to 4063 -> 0.18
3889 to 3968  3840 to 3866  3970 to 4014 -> 0.09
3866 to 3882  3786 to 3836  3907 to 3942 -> -0.13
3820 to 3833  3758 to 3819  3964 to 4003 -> 0.09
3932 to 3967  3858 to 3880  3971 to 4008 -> 0.18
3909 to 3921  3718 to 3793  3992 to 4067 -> 0.05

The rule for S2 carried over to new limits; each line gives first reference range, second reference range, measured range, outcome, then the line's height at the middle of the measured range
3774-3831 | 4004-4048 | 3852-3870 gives 0.1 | 45.5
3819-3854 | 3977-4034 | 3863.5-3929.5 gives -1.5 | 44.5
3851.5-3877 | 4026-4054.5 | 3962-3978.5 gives 5.2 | 52.5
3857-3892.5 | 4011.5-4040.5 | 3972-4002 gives 2.7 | 53.6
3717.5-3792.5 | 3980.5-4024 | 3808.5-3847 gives 5.8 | 46.8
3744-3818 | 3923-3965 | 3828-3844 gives 2.3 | 40.5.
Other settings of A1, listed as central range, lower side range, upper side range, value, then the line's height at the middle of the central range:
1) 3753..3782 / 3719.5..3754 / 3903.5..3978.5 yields 4.4 A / 46.8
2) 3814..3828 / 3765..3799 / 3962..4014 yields 0.2 A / 41.4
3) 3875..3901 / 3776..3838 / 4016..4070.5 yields 1.7 A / 45.8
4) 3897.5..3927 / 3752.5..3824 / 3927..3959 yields -4.4 A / 40.8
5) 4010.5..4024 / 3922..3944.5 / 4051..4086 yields -3.1 A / 47.1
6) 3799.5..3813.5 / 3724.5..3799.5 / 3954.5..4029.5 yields 0.2 A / 44.5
